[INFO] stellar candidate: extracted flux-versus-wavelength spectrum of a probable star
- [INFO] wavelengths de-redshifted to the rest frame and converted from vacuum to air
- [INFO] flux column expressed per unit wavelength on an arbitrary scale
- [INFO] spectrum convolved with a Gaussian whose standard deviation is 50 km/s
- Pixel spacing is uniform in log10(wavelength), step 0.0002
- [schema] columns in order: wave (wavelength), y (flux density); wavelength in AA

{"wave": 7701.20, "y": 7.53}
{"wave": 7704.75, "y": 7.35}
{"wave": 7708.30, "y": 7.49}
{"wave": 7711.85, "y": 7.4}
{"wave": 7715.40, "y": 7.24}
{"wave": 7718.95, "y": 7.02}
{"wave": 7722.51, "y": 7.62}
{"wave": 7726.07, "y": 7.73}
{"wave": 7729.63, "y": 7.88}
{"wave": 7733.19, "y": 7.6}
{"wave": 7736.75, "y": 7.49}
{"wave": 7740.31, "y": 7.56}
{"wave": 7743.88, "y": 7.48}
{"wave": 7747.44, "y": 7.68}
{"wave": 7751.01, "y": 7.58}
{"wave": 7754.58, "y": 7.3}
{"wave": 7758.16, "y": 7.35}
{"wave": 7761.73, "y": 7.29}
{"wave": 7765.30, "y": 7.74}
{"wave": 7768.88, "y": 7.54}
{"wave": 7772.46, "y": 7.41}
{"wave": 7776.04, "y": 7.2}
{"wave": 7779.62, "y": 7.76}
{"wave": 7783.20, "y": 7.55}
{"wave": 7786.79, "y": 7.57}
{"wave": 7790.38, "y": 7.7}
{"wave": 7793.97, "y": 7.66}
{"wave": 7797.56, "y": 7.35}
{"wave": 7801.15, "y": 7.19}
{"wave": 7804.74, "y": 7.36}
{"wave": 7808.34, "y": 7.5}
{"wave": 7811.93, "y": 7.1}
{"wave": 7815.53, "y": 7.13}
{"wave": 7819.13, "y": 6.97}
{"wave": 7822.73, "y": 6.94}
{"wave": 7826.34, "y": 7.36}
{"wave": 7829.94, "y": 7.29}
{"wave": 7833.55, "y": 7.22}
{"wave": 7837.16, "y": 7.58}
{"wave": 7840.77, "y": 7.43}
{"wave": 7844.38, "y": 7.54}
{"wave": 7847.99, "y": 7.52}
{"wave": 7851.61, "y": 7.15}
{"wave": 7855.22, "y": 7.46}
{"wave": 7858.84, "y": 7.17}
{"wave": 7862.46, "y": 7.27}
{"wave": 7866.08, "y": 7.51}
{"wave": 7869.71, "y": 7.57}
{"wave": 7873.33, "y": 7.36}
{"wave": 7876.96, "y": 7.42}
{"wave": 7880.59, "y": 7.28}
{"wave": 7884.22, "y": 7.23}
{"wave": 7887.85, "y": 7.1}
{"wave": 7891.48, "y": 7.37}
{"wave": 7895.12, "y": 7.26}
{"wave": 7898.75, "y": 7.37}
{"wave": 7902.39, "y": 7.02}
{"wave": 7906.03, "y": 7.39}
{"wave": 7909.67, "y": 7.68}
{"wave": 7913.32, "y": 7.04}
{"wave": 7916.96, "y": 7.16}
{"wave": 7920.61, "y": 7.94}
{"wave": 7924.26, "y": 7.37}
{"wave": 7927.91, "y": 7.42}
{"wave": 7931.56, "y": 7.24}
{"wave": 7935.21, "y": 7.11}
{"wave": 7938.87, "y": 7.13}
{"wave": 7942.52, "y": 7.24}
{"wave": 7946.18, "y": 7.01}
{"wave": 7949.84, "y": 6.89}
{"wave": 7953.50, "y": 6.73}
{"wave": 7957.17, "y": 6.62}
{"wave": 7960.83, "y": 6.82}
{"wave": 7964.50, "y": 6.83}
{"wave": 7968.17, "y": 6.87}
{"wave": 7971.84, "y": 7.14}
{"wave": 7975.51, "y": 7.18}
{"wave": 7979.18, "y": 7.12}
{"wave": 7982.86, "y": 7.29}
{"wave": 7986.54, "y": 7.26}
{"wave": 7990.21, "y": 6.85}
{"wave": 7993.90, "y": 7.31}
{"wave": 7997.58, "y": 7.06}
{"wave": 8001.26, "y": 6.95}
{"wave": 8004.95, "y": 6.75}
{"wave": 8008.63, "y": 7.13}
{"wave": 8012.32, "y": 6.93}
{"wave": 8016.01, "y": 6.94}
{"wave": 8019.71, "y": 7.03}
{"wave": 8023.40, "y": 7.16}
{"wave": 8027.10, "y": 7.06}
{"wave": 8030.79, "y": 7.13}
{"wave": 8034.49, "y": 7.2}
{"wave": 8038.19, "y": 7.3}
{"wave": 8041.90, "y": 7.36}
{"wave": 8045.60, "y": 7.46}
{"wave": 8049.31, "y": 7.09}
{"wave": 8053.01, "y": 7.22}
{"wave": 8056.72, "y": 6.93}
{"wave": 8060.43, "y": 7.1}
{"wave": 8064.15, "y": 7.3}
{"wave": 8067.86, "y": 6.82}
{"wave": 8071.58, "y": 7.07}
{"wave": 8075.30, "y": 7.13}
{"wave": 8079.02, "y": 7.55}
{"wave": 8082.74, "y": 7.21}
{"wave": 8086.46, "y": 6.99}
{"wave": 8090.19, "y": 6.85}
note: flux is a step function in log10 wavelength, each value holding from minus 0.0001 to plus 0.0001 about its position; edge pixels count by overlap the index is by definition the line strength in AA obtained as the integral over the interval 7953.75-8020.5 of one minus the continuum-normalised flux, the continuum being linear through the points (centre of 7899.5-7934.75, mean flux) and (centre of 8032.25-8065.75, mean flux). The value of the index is 2.6 AA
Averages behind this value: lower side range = 7.35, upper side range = 7.21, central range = 7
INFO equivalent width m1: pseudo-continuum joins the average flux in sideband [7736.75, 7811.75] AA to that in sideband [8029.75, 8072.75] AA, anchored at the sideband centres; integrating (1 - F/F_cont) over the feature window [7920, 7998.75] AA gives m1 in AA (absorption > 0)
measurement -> 1.9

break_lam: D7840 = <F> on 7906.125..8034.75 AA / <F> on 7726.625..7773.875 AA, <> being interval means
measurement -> 0.94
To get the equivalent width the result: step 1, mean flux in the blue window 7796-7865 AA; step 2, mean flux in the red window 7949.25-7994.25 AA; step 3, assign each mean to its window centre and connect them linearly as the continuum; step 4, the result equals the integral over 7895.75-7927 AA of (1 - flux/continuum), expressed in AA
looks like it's -1.1 AA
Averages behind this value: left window 7.29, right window 6.98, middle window 7.37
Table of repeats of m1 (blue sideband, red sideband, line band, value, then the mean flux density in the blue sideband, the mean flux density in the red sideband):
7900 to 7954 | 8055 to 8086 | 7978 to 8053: 0.5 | 7.24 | 7.13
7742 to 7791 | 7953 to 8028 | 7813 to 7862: 0.4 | 7.51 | 7.01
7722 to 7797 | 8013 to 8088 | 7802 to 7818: 0.5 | 7.55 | 7.15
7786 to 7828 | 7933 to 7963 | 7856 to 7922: -2.2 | 7.31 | 6.95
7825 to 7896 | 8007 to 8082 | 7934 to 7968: 1.5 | 7.36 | 7.15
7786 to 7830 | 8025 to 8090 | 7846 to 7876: -0.4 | 7.31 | 7.16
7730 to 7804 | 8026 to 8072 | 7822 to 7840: 0.3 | 7.51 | 7.16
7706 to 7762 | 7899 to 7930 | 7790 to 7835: 1.0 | 7.49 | 7.37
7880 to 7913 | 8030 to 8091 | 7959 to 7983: 0.7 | 7.29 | 7.16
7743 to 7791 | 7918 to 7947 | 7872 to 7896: 0.3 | 7.51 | 7.31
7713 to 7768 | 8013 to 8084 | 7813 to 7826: 0.6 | 7.5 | 7.16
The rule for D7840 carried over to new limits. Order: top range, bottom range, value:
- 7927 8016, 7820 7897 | 0.96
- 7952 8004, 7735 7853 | 0.94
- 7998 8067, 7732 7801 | 0.95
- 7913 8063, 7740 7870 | 0.96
